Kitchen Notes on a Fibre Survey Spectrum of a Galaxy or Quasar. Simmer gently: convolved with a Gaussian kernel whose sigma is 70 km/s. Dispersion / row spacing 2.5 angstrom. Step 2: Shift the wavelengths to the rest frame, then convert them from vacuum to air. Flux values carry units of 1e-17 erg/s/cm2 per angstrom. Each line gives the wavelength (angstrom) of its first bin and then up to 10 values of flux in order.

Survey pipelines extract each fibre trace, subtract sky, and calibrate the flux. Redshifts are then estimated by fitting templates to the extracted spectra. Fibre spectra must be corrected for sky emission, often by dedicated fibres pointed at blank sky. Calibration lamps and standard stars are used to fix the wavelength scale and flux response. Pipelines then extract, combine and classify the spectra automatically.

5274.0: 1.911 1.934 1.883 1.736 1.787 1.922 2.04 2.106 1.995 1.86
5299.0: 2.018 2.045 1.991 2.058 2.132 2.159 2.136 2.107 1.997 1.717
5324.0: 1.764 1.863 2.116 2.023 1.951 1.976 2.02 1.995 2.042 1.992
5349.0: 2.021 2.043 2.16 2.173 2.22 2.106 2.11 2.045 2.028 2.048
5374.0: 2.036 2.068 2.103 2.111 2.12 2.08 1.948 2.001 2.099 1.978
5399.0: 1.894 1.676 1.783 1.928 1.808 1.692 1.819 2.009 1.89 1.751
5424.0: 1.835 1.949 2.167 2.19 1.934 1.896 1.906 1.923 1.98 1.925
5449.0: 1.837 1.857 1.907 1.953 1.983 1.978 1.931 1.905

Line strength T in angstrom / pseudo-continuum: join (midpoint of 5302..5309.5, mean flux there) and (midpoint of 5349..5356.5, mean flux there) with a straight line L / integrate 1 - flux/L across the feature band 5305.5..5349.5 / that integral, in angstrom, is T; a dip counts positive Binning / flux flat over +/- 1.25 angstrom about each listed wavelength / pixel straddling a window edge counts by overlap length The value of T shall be 1.5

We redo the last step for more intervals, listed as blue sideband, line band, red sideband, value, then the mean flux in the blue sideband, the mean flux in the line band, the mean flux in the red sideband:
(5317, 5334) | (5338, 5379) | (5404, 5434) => -3.24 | 1.92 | 2.07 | 1.91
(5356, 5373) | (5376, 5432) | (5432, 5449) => 1.83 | 2.1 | 1.95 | 1.93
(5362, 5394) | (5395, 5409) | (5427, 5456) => 1.17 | 2.06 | 1.85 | 1.96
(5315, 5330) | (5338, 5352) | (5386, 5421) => -0.73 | 1.93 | 2.02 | 1.89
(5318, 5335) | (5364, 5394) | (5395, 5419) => -2.97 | 1.92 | 2.06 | 1.85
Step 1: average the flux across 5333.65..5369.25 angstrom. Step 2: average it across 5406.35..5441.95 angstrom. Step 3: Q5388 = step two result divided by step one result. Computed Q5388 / 0.93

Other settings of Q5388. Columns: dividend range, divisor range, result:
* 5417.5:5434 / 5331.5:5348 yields 0.98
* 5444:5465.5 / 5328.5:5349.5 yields 0.96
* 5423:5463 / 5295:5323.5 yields 0.97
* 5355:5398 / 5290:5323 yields 1.03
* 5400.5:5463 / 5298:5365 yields 0.94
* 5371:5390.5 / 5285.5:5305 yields 1.03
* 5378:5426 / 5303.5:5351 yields 0.96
